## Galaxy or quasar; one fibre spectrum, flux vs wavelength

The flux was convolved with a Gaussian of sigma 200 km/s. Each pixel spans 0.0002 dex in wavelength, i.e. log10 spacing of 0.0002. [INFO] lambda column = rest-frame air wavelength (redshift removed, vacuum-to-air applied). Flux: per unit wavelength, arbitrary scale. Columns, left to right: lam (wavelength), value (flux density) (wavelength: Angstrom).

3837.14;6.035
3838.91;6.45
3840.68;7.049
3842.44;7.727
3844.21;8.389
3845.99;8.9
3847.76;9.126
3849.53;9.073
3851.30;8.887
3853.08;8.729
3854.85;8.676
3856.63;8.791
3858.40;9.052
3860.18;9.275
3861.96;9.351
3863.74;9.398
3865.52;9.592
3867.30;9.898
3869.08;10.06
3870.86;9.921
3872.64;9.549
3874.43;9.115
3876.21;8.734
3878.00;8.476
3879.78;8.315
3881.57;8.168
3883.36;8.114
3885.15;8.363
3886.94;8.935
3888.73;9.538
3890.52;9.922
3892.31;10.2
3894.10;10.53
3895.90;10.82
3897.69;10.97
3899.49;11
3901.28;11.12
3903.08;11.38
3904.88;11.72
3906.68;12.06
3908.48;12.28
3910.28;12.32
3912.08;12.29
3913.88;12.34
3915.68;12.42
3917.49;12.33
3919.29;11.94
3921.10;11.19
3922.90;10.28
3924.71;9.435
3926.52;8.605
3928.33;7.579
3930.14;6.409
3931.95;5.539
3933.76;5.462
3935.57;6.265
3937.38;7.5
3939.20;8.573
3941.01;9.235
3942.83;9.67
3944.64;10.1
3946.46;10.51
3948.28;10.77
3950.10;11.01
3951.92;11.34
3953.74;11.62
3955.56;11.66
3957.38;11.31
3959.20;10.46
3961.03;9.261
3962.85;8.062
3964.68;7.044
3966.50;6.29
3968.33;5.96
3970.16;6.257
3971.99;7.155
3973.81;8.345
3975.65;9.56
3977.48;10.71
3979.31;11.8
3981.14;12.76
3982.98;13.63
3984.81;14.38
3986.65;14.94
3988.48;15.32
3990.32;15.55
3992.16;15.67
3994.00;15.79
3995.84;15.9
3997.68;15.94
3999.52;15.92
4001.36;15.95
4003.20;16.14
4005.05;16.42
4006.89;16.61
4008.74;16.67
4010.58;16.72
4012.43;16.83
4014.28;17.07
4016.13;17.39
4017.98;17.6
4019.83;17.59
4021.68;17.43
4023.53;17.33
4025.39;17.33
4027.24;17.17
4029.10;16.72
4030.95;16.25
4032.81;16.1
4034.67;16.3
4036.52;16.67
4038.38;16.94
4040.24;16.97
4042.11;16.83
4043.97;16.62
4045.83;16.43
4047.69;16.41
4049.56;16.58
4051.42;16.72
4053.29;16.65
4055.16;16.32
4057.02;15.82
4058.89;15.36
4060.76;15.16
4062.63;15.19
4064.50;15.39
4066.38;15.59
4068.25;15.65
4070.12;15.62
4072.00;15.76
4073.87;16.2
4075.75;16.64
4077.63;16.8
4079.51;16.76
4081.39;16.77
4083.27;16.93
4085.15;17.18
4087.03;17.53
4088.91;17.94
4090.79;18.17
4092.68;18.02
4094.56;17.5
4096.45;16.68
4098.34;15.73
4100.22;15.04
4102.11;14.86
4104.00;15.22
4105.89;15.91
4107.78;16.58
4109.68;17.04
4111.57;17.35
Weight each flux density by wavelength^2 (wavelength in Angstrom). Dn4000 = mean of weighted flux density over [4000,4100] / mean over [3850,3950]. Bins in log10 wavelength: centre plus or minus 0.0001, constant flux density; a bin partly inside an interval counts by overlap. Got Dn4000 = 1.9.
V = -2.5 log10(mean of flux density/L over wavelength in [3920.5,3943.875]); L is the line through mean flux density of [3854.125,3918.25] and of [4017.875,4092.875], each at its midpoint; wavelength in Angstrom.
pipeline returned 0.41 mag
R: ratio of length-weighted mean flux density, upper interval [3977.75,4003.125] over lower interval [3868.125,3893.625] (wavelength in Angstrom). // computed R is 1.6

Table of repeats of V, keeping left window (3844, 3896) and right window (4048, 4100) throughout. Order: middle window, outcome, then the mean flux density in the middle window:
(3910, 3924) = -0.095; 11.8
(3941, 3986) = 0.243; 10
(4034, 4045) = -0.103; 16.7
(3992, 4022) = -0.178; 16.6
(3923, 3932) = 0.374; 7.94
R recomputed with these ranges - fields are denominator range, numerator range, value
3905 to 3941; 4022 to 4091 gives 1.69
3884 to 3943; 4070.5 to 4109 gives 1.67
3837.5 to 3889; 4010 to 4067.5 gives 1.89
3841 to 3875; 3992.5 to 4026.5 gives 1.83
